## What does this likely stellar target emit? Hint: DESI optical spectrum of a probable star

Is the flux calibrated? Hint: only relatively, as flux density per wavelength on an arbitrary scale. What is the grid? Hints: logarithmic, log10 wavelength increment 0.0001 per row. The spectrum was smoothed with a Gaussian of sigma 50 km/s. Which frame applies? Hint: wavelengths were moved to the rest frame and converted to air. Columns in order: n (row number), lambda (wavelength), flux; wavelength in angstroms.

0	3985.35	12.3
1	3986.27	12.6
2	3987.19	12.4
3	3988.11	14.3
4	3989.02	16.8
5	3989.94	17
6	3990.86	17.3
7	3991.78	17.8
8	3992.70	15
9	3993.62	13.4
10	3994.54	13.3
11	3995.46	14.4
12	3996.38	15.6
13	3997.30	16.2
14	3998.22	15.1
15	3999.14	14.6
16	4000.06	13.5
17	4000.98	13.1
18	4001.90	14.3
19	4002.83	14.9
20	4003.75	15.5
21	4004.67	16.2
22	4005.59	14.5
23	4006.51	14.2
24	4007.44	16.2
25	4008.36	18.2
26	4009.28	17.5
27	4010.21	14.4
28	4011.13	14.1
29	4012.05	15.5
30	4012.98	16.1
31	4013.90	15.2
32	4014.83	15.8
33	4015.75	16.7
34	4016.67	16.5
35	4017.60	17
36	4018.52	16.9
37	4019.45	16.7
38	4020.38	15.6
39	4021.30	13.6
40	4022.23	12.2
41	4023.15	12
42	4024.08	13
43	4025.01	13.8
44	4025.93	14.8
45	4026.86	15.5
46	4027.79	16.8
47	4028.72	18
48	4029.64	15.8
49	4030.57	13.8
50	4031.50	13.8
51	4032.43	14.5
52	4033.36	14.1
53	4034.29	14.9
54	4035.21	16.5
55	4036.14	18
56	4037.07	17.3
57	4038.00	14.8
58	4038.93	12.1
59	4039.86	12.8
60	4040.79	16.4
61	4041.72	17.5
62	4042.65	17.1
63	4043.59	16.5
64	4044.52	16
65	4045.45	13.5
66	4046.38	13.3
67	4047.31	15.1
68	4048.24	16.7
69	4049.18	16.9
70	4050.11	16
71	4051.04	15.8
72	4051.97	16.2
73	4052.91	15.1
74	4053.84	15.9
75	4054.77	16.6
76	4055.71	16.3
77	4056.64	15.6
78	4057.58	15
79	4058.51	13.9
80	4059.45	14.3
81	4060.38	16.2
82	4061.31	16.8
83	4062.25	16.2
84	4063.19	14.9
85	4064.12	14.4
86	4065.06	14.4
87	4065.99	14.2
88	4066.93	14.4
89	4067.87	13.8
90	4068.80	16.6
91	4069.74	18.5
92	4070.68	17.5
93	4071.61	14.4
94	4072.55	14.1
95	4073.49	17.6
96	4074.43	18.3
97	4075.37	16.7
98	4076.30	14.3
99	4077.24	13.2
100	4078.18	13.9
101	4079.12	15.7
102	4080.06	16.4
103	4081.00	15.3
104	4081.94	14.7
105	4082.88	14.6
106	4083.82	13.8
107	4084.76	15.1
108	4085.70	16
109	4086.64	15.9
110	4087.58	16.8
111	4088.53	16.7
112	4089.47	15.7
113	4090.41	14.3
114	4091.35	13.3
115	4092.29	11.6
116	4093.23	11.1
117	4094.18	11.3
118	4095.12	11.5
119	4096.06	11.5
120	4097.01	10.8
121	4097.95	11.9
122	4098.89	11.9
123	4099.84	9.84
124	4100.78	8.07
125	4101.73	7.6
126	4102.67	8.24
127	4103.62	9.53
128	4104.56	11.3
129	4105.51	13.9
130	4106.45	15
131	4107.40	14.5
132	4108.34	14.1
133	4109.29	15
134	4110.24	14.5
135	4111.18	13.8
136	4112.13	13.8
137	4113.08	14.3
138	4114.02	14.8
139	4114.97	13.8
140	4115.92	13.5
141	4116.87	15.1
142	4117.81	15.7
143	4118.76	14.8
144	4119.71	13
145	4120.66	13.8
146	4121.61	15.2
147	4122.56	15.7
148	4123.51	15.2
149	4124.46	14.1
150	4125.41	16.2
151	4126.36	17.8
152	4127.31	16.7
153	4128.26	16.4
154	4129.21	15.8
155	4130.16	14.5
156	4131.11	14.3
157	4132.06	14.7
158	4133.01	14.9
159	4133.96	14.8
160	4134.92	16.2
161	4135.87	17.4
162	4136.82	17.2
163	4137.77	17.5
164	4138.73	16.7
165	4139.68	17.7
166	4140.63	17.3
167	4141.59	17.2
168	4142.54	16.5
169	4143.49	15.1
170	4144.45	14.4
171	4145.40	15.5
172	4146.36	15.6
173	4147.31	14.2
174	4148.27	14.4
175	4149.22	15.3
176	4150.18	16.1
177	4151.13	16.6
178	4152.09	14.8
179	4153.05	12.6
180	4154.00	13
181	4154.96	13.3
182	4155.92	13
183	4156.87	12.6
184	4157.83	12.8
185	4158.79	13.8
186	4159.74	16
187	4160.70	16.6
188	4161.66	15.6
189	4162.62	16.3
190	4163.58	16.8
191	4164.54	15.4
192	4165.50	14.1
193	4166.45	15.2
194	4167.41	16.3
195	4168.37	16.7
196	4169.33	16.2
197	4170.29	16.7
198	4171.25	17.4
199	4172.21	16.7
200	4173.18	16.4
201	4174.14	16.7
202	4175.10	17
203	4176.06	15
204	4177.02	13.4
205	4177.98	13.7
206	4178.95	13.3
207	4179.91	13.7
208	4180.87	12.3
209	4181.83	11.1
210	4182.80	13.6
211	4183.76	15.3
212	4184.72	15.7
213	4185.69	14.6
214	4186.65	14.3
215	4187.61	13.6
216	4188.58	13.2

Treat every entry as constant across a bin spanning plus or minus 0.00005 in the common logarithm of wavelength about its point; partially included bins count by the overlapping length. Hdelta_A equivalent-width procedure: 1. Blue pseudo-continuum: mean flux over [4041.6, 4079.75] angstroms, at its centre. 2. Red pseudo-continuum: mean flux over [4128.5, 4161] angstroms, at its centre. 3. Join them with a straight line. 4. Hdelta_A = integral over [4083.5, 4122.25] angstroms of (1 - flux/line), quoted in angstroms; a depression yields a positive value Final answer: 5.5 angstroms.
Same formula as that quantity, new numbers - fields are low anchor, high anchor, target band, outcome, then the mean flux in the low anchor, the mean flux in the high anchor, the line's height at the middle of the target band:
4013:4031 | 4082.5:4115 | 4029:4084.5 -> -4.6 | 15.3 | 13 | 14.2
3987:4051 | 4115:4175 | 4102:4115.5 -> 1.9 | 15.3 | 15.5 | 15.4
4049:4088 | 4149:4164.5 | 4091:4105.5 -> 4.3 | 15.5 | 14.7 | 15.2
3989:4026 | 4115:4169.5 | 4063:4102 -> 2.9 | 15.2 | 15.3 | 15.3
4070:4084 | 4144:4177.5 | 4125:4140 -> -0.8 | 15.4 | 15.2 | 15.3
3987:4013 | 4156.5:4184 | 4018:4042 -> 0.3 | 15.2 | 15.1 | 15.2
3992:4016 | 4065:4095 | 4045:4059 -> -0.4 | 15.1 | 15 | 15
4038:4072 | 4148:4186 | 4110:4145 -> -0.8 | 15.5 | 14.9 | 15.1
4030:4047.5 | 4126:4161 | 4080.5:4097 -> 1.4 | 15.2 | 15.4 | 15.3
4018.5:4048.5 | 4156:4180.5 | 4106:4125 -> 0.9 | 15.1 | 15.3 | 15.2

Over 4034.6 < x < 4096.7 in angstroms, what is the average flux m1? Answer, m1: 15.2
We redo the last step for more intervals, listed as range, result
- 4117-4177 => 15.5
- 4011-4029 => 15.3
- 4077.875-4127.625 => 13.7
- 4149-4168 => 14.8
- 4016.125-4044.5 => 15.3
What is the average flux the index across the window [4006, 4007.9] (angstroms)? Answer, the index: 15.2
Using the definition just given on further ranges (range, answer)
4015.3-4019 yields 16.8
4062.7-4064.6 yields 14.6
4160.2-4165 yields 16.1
